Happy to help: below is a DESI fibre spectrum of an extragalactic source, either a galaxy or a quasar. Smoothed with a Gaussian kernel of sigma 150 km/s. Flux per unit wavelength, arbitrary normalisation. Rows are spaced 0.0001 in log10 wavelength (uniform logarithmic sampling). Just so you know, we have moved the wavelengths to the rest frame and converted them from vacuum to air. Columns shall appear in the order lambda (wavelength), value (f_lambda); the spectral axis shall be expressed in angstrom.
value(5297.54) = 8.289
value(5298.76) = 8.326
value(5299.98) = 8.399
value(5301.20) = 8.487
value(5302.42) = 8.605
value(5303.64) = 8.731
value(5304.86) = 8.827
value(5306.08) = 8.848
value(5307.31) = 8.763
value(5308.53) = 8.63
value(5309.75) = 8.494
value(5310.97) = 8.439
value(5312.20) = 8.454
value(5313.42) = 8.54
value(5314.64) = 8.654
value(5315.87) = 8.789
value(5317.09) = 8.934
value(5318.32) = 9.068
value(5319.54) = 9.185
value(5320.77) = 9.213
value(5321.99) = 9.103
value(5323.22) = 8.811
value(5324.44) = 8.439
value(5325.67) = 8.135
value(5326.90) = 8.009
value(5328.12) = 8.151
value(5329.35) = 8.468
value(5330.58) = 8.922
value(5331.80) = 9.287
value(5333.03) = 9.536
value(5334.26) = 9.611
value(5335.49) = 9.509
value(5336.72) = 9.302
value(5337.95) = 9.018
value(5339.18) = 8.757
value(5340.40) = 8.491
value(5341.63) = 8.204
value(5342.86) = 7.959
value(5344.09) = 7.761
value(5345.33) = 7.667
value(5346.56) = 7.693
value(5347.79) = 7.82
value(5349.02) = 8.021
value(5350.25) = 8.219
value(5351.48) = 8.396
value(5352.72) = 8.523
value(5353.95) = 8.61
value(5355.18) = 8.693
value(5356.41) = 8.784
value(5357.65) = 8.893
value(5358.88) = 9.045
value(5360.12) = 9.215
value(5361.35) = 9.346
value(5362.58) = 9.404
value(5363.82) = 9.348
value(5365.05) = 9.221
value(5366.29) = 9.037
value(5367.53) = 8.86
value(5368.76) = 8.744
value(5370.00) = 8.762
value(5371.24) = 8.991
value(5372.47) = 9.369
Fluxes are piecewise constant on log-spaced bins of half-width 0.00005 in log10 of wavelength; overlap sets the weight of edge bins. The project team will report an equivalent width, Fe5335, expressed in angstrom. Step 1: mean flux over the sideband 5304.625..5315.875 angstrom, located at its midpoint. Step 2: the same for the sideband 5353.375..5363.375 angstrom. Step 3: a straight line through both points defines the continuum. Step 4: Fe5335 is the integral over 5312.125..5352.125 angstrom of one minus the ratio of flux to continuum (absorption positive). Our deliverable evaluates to 0.84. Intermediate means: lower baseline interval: 8.63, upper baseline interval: 9.01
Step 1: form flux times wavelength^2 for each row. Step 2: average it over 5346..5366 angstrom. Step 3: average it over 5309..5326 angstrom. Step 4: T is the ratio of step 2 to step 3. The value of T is 1.01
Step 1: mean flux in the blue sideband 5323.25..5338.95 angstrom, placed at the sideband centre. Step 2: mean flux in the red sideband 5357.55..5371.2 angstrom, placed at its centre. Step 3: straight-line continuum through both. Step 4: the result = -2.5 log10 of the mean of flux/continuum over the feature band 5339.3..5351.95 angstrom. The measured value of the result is 0.12 mag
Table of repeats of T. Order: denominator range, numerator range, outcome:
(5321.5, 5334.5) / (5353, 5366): 1.05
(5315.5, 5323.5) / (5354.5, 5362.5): 1.01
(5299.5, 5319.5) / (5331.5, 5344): 1.04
